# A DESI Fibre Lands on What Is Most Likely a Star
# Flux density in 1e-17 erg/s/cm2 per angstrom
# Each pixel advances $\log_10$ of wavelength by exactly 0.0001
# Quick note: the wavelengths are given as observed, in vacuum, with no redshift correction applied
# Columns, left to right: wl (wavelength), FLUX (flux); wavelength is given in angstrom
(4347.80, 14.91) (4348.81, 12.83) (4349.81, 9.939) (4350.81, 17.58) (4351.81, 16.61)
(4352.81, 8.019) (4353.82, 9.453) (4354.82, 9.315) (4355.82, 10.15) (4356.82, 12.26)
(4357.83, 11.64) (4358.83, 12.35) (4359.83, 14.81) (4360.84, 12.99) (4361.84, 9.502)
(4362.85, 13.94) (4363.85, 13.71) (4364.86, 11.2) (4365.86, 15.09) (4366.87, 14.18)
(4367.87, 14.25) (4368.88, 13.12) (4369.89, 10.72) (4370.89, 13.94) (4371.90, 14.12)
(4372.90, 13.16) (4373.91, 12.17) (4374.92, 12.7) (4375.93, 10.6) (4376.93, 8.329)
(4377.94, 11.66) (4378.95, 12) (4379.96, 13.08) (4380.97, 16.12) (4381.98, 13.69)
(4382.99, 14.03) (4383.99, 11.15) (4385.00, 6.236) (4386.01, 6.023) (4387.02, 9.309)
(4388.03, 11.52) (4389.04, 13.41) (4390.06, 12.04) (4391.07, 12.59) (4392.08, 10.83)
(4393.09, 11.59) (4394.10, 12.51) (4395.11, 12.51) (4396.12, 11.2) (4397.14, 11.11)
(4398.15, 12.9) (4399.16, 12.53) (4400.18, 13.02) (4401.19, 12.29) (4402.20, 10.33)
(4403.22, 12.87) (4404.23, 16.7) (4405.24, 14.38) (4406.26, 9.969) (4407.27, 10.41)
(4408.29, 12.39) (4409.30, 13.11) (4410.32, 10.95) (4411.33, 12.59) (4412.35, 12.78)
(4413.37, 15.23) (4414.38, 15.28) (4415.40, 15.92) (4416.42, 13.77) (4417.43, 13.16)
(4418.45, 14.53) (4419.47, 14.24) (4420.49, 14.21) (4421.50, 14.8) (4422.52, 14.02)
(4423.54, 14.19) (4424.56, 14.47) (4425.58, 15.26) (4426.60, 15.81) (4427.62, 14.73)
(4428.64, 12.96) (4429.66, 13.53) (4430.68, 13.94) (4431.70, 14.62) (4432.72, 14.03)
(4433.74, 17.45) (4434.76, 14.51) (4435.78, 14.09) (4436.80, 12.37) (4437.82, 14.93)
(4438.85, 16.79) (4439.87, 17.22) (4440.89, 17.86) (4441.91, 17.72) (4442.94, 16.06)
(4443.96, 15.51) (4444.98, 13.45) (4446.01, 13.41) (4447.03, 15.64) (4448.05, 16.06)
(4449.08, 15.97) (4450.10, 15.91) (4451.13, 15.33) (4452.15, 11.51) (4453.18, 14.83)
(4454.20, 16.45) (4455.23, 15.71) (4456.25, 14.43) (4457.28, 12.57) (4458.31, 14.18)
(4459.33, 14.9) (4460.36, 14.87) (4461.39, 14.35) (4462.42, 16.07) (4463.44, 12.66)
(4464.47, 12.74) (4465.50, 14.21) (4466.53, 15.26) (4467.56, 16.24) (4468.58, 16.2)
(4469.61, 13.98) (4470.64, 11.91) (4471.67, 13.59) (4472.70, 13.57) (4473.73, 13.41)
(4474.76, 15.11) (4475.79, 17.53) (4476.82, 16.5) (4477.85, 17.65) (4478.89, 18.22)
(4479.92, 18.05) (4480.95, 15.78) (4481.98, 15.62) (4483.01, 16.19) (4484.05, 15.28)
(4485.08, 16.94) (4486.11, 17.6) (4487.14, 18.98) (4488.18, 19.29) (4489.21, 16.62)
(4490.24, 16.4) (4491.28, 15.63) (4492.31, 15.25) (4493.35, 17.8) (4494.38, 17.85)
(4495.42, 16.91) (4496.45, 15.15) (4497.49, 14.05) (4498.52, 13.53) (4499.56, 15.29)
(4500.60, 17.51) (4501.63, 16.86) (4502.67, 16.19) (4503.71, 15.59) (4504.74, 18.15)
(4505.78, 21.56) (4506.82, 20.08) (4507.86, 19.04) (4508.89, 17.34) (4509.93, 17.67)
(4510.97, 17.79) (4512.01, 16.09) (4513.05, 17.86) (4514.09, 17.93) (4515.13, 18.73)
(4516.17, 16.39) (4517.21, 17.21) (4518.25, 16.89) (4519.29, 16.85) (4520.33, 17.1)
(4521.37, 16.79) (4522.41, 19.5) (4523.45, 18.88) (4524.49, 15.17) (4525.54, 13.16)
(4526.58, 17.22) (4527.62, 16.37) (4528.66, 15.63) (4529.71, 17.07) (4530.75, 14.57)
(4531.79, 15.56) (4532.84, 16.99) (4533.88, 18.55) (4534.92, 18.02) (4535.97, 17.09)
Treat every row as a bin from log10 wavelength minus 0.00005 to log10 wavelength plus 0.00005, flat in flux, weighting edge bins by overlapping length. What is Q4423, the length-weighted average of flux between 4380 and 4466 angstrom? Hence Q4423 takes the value 13.7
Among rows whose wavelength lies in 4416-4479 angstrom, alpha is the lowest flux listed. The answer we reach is 11.51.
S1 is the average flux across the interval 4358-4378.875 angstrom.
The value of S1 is 12.6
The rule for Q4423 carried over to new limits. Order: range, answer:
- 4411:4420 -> 14.2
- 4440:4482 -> 15.2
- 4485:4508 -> 17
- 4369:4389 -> 11.7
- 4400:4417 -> 13.1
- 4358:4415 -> 12.3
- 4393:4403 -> 12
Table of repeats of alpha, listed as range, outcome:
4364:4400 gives 6.023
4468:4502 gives 11.91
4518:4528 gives 13.16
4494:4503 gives 13.53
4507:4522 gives 16.09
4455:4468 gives 12.57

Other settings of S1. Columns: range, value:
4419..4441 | 14.8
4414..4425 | 14.4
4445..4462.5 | 14.8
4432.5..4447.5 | 15.4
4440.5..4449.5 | 15.7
